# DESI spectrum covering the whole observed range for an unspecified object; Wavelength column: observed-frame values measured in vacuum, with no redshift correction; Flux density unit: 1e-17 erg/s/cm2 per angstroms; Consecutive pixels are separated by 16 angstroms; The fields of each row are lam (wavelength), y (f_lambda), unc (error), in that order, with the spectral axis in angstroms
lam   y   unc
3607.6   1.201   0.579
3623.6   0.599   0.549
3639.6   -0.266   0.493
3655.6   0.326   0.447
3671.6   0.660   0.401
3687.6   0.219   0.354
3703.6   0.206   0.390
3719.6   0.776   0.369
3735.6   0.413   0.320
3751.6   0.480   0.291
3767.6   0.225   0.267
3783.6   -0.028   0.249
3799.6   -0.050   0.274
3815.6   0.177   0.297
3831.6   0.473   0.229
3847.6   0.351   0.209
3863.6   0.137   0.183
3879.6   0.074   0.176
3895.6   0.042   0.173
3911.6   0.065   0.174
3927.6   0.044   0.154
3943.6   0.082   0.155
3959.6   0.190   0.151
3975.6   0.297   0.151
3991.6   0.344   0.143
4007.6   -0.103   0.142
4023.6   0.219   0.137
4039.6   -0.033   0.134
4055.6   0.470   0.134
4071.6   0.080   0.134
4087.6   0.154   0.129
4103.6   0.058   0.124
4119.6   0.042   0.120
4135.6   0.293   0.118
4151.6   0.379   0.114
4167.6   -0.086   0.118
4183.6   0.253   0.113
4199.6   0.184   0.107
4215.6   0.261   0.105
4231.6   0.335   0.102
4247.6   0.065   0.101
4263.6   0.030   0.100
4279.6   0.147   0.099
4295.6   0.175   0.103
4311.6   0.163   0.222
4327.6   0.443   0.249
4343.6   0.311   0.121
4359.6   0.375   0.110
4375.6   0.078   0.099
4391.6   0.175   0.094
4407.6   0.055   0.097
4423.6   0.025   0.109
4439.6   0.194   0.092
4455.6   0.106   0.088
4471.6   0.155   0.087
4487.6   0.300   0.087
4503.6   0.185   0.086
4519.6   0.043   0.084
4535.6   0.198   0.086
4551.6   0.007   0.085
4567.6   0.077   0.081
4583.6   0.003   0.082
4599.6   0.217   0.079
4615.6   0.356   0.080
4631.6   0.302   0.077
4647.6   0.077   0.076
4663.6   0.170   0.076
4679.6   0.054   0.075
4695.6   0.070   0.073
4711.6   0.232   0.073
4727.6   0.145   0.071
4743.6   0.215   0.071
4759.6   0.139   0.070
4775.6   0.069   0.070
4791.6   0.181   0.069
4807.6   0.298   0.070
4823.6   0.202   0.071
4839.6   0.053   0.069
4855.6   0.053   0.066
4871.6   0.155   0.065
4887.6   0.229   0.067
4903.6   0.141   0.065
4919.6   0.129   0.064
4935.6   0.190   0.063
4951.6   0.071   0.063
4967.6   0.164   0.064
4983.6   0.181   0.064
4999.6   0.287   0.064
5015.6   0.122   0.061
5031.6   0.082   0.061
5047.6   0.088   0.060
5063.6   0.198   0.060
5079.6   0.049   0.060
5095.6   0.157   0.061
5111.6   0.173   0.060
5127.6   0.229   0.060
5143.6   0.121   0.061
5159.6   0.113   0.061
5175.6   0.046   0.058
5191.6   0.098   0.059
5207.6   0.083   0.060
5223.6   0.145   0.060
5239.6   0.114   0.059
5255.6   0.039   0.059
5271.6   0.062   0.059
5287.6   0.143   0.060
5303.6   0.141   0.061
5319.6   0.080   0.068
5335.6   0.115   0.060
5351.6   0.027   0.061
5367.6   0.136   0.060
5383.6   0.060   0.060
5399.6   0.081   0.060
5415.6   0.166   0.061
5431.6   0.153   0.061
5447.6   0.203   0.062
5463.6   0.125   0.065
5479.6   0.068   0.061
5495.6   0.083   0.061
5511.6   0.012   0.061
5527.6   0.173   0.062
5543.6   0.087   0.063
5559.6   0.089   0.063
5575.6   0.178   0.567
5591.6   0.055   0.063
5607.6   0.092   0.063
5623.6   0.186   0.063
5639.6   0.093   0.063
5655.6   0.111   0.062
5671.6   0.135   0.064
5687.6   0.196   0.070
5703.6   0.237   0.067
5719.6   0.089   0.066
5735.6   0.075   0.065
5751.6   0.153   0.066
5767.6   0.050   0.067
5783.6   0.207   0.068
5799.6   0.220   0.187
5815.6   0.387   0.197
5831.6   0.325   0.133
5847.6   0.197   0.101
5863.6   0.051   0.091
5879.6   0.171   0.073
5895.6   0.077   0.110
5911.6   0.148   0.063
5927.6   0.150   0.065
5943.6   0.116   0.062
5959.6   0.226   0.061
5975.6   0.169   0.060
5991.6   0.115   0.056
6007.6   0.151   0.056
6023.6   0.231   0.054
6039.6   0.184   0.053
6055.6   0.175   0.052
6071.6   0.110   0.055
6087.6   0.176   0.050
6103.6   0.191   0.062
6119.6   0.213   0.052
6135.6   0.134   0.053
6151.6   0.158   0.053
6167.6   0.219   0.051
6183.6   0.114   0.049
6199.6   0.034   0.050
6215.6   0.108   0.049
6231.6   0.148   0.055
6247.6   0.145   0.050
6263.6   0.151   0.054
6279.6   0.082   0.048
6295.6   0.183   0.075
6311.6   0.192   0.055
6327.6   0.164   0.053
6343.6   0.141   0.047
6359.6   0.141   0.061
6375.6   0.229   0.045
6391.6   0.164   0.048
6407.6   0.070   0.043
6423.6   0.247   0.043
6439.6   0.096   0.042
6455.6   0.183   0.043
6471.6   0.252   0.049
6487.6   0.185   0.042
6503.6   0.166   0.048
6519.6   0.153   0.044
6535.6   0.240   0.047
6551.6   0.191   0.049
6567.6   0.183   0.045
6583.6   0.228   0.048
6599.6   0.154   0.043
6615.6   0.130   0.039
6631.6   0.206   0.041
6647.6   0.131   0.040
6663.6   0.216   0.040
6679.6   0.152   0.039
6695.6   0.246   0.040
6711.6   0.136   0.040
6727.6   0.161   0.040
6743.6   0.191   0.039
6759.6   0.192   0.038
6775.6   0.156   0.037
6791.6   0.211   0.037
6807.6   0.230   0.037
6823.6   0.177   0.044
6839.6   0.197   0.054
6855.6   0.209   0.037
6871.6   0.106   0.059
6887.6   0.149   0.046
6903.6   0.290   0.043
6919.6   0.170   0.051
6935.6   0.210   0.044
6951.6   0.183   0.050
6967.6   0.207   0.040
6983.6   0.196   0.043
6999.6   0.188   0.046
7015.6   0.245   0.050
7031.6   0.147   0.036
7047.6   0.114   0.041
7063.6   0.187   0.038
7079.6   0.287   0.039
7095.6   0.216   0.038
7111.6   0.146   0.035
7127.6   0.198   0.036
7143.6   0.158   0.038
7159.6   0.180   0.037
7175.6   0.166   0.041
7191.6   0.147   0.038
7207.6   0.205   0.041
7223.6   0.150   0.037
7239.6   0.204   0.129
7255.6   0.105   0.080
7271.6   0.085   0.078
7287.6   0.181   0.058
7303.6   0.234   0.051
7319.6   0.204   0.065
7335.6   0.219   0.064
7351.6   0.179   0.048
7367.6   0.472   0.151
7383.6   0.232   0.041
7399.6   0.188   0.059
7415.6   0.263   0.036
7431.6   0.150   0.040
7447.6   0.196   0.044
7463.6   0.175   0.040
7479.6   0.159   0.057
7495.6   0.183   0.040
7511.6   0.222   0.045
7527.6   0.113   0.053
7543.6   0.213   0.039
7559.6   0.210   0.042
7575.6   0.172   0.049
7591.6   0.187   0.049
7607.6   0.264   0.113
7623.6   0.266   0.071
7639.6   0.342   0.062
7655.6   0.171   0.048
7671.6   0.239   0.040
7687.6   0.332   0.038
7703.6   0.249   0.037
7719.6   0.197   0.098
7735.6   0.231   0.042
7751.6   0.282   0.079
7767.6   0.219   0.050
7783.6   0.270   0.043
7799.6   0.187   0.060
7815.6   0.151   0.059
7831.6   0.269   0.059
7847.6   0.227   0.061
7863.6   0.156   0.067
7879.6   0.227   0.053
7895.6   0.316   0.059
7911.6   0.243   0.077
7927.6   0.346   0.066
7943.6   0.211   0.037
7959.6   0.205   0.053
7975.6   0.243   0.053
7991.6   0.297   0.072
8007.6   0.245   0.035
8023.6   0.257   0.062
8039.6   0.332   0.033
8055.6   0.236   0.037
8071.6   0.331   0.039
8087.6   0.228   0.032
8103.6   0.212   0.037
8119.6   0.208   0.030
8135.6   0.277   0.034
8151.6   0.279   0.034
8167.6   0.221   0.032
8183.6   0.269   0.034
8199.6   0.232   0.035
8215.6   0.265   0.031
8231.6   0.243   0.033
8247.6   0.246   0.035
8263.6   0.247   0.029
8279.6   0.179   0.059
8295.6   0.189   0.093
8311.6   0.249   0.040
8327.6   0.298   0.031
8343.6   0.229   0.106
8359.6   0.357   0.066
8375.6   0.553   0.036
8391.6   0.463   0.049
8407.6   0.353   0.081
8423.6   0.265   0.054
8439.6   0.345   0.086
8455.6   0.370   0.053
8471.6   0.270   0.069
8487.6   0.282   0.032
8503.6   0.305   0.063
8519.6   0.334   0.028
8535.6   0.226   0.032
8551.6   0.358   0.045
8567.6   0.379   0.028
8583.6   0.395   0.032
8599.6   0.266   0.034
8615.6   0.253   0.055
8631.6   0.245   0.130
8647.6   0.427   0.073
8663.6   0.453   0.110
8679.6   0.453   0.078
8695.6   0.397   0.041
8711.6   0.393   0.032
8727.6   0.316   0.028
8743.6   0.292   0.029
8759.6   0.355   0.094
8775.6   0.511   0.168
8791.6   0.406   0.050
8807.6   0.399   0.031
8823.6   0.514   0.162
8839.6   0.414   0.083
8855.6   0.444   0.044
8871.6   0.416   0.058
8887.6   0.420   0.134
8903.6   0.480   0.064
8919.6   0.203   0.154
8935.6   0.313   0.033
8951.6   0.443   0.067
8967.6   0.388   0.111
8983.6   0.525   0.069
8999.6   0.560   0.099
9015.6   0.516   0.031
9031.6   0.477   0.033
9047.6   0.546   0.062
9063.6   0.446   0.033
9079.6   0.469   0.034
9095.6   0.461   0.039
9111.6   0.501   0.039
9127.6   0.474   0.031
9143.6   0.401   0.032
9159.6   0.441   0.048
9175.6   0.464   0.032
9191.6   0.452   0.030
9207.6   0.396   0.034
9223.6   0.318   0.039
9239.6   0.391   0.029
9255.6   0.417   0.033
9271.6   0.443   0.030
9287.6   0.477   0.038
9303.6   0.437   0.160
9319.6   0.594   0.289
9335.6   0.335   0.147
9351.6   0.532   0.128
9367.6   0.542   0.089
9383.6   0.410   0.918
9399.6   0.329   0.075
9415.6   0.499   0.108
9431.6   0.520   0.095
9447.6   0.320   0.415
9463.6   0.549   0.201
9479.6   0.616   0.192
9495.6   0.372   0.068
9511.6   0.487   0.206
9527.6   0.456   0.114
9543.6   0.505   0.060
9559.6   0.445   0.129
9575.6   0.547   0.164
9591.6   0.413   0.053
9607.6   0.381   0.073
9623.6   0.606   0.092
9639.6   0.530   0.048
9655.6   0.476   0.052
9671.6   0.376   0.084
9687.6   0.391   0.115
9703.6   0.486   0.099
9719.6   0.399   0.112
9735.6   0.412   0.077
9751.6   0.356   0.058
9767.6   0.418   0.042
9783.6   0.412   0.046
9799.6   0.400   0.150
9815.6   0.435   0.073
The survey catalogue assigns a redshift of 1.247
